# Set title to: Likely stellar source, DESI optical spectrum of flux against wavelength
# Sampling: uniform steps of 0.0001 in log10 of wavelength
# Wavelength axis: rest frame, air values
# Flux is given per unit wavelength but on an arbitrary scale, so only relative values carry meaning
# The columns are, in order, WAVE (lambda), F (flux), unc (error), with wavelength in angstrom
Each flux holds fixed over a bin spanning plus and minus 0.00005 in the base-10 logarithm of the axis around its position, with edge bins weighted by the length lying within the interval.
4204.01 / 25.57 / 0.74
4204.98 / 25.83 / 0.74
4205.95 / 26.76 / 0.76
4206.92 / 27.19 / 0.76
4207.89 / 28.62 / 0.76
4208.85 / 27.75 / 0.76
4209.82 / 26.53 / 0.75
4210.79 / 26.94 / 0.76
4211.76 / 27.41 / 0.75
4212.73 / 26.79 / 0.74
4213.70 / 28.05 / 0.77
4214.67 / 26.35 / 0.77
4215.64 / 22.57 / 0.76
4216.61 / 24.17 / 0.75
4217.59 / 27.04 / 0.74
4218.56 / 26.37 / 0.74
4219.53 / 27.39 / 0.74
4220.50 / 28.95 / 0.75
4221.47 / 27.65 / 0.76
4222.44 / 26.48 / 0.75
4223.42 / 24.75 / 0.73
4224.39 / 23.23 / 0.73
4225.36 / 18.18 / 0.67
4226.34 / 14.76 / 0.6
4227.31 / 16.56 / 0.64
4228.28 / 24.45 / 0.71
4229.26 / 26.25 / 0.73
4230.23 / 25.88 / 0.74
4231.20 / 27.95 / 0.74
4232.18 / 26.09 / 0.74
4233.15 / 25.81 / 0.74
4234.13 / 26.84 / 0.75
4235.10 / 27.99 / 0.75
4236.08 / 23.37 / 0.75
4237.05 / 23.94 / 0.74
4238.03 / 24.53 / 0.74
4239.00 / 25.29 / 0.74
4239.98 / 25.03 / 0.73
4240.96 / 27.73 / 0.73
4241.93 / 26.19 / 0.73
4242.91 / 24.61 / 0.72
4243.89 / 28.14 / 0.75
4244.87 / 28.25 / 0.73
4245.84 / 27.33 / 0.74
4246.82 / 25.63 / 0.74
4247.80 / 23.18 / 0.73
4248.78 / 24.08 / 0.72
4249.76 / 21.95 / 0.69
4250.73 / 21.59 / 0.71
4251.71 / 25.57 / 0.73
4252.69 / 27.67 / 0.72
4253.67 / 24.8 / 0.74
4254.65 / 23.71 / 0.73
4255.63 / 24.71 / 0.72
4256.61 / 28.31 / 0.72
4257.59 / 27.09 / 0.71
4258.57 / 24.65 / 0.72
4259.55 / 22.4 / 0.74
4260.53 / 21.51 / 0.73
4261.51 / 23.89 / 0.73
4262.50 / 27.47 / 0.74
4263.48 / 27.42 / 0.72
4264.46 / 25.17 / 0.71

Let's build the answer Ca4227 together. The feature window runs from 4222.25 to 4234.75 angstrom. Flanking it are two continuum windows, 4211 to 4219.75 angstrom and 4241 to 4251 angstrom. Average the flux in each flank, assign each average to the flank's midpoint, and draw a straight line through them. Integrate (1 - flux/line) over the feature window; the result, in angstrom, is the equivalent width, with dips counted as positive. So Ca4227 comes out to 1.1 angstrom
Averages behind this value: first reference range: 26.2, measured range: 23.6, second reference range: 25.3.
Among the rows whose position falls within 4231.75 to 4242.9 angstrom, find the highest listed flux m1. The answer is 27.99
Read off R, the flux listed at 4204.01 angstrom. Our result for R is 25.57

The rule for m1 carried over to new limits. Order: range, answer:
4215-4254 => 28.95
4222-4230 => 26.48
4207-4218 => 28.62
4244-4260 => 28.31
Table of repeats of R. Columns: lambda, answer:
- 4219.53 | 27.39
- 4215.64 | 22.57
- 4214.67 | 26.35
